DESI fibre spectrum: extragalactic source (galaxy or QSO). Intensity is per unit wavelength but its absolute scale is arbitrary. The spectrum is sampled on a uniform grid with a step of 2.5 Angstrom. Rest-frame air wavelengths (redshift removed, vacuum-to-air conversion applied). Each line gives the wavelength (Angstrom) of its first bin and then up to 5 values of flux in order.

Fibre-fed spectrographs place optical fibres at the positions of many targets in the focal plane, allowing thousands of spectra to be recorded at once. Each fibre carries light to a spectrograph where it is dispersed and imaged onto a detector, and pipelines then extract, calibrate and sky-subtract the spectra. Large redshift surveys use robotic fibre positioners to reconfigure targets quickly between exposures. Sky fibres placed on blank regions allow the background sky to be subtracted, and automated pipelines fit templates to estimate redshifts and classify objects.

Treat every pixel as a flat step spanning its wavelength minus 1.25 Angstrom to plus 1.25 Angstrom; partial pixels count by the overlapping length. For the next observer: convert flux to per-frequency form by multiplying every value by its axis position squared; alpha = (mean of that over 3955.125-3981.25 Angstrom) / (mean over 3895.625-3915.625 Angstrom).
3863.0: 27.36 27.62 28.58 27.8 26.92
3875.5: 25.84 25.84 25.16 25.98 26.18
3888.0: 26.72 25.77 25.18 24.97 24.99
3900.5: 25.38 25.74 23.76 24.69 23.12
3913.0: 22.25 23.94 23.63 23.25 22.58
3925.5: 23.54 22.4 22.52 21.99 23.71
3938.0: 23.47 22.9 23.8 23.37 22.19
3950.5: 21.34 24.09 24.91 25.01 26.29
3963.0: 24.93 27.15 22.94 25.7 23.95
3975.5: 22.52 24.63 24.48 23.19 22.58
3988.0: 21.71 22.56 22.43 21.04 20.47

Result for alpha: 1.1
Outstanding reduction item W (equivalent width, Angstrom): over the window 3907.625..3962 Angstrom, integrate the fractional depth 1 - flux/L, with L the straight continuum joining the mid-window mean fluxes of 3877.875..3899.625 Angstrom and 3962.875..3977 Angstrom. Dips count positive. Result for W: 3.5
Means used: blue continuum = 25.6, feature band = 23.4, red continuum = 24.5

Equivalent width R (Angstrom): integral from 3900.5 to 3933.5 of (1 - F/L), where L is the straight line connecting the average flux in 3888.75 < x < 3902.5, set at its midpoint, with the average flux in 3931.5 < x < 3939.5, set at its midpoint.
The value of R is 0.9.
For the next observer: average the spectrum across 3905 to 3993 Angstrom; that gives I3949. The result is 23.6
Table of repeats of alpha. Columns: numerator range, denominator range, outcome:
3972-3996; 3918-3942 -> 1.03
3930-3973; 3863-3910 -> 0.95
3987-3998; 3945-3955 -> 0.97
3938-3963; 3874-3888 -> 0.95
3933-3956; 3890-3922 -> 0.97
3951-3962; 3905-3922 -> 1.08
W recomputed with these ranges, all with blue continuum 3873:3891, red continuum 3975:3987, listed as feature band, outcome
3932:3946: 0.76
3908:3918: 0.73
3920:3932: 1.00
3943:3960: 0.43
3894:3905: 0.17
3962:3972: -0.54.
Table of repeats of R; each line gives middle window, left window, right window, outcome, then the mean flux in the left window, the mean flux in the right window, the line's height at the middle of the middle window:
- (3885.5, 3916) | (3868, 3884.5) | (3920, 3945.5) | 0.22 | 26.4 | 23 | 25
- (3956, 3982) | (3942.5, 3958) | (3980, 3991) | -1.86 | 23.4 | 22.8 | 23.1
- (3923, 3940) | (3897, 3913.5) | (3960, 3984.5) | 1.05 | 24.4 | 24.5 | 24.4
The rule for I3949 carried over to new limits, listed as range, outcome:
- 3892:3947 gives 23.7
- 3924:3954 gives 22.9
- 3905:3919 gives 23.6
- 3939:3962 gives 23.8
